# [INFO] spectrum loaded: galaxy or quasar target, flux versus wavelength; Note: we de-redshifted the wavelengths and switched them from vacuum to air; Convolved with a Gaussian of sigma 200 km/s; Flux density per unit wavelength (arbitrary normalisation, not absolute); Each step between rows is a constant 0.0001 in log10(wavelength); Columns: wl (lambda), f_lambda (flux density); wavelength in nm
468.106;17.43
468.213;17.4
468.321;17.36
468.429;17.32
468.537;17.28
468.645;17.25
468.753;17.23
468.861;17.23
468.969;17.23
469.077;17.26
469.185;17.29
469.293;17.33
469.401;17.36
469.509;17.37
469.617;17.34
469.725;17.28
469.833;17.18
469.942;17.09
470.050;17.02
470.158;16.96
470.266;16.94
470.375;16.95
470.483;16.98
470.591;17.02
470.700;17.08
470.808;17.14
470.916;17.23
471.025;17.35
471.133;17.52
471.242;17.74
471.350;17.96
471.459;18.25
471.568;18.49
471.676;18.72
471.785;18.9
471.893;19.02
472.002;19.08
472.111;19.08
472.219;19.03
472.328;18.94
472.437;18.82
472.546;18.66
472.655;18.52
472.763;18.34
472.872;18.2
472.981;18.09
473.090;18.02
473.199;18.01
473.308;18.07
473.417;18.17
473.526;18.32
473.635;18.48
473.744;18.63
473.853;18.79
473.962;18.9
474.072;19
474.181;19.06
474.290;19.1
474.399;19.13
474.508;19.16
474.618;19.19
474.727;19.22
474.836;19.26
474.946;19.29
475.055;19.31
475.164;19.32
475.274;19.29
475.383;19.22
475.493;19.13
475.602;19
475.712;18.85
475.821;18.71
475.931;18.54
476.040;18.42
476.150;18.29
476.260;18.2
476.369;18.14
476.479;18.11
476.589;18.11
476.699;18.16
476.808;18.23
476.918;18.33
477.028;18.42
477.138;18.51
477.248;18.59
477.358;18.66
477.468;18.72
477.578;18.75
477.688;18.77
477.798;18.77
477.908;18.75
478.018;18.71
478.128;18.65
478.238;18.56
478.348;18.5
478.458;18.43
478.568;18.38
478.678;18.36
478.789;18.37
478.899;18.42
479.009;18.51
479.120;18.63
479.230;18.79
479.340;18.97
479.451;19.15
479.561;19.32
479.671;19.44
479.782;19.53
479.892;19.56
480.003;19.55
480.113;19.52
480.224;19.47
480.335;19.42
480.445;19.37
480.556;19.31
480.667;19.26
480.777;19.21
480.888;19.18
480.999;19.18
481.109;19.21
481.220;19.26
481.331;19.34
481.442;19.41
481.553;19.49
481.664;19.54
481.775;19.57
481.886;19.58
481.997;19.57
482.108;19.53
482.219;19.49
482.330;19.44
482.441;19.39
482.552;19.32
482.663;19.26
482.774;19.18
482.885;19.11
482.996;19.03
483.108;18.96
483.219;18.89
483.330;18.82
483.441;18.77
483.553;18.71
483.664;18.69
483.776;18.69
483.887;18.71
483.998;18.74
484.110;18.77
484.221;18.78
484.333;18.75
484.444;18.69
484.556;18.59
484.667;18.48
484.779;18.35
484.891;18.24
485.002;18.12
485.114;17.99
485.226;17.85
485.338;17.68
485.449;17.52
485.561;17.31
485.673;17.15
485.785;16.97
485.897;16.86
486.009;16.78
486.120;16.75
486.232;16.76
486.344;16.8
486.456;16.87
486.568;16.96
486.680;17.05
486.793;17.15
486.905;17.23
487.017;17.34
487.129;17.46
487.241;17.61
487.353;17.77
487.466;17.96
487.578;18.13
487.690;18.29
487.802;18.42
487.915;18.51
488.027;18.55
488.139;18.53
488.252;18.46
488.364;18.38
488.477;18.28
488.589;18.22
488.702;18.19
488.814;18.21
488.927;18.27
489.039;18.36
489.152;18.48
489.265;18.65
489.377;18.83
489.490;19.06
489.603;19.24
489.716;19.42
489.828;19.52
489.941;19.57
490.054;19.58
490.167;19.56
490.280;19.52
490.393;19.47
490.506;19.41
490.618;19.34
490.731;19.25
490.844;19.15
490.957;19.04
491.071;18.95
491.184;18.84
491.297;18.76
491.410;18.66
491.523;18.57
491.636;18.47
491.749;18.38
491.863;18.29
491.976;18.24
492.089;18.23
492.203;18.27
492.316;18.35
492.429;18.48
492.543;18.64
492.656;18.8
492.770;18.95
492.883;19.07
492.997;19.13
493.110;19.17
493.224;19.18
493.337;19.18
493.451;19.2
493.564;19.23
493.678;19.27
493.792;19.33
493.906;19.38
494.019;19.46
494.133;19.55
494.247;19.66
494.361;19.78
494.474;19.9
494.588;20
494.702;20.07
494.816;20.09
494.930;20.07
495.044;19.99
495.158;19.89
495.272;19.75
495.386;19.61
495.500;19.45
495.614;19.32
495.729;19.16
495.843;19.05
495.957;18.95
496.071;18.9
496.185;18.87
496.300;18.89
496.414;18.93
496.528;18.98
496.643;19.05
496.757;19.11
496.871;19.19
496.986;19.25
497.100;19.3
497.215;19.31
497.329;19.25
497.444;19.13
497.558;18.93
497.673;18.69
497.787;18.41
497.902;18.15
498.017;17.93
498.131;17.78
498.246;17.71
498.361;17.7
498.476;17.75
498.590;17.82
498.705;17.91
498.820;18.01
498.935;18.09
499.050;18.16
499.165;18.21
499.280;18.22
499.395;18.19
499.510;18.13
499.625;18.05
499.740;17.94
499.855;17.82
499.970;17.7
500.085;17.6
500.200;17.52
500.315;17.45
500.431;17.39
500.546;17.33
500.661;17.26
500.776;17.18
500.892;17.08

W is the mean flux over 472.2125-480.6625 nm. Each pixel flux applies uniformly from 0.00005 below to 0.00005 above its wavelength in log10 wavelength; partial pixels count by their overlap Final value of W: 18.8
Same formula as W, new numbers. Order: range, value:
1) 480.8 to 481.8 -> 19.3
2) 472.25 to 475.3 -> 18.8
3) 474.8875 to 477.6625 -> 18.6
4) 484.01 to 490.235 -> 18.1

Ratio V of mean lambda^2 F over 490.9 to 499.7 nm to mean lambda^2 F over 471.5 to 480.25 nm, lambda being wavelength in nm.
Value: 1.09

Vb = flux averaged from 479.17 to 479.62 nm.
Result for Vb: 19.1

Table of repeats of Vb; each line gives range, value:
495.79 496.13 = 19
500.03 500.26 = 17.6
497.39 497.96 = 18.7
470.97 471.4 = 17.6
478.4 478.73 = 18.4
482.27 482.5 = 19.4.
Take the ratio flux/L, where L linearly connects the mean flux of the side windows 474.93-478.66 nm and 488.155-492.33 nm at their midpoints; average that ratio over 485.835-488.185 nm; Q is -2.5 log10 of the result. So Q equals 0.075 mag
